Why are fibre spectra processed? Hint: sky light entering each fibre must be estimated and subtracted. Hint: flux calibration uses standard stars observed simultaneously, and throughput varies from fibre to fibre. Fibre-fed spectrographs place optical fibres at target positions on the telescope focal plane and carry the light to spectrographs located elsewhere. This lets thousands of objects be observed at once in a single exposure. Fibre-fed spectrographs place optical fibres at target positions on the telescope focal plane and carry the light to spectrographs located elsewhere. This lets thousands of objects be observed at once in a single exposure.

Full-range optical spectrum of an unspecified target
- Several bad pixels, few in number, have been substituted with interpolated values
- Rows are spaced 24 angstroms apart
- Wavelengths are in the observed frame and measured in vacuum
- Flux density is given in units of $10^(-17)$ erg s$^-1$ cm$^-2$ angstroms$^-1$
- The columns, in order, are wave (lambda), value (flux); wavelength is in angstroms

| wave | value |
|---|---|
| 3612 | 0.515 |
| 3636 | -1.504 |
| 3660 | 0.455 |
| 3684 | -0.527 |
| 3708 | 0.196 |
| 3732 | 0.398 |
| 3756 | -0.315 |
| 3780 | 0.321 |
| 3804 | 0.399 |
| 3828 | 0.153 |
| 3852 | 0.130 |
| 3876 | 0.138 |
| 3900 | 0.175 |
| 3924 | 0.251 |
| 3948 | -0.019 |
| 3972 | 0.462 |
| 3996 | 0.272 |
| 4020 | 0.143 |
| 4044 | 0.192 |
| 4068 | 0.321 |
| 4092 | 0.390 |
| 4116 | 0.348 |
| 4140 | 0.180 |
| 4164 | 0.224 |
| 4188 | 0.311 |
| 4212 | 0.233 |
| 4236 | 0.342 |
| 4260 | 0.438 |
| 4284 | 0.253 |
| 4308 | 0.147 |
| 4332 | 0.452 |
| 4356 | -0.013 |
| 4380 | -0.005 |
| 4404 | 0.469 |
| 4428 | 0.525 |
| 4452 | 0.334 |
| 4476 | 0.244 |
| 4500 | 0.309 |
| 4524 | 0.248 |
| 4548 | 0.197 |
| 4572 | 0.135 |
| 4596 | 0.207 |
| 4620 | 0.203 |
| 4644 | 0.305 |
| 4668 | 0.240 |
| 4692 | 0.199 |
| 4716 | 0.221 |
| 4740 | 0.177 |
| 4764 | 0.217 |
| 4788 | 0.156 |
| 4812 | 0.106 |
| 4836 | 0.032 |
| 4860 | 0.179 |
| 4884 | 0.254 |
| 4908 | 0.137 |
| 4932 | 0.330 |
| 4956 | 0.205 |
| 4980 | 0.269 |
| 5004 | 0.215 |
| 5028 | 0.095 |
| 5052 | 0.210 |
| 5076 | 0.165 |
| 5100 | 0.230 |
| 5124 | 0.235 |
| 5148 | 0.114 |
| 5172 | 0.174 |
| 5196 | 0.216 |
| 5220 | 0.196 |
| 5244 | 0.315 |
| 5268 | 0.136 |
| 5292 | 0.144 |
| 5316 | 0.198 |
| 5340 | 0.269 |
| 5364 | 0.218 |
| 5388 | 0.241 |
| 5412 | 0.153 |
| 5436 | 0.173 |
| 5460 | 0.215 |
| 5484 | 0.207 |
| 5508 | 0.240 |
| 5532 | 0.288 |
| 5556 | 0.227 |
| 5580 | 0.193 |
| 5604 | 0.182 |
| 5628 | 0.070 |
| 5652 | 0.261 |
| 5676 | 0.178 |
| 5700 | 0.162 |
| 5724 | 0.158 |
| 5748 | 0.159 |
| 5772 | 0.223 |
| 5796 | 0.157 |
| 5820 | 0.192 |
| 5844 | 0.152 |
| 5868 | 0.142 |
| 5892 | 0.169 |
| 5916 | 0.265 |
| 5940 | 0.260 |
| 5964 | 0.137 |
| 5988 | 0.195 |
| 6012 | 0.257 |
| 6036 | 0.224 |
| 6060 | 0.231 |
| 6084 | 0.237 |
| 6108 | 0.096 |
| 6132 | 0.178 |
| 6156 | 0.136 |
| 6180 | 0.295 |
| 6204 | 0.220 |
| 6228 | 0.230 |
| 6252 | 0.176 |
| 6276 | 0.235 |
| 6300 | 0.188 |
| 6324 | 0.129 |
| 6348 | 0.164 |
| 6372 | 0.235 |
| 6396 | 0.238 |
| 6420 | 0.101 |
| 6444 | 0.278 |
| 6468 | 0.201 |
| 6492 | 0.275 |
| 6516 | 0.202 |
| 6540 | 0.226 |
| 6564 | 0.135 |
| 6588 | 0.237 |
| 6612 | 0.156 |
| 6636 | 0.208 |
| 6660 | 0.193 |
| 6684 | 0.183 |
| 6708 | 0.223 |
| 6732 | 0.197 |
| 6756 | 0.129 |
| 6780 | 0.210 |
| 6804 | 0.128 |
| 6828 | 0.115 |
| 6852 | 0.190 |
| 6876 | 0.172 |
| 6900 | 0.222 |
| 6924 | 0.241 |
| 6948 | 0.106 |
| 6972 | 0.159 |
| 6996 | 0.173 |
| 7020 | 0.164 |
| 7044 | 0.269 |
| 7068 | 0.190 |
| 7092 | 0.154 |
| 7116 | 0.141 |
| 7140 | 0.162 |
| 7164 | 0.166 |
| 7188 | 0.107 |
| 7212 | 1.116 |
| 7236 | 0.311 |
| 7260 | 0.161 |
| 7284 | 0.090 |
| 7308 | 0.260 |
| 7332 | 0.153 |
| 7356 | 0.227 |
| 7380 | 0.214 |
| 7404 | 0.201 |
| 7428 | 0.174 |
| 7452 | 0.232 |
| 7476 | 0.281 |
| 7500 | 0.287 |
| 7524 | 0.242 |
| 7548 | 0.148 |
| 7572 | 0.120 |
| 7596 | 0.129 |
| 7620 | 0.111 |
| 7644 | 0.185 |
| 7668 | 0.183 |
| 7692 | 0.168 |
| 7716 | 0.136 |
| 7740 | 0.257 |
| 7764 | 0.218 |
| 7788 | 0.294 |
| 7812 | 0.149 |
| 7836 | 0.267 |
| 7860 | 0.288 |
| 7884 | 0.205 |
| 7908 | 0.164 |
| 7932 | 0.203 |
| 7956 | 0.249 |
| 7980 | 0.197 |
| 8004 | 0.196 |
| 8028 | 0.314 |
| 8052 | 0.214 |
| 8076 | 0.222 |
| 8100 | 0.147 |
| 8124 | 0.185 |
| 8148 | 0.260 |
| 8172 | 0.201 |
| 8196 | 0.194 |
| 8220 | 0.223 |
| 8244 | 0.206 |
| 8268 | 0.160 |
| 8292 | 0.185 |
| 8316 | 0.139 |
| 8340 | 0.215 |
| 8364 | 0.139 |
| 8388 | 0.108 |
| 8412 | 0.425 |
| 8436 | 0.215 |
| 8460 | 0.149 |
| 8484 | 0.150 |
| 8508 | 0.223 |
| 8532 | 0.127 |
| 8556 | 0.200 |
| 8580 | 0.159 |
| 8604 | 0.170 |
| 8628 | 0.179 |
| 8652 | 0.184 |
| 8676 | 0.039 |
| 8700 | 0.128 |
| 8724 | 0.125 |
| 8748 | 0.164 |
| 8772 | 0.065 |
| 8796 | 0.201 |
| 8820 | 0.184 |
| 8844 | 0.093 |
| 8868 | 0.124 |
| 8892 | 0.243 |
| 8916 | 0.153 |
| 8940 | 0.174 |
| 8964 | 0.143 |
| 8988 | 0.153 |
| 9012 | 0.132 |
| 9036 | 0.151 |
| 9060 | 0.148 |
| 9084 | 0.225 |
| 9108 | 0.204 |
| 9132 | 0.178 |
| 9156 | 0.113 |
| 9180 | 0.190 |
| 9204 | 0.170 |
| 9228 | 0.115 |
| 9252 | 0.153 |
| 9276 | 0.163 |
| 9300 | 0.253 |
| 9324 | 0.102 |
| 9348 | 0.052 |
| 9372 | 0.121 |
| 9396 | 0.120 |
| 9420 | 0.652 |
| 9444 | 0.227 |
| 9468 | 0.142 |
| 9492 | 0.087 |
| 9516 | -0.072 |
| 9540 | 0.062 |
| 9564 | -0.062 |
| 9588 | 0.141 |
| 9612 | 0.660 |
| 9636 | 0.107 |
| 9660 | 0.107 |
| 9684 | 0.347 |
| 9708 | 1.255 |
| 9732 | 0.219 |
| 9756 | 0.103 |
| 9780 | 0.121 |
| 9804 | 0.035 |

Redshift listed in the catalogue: 0.936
